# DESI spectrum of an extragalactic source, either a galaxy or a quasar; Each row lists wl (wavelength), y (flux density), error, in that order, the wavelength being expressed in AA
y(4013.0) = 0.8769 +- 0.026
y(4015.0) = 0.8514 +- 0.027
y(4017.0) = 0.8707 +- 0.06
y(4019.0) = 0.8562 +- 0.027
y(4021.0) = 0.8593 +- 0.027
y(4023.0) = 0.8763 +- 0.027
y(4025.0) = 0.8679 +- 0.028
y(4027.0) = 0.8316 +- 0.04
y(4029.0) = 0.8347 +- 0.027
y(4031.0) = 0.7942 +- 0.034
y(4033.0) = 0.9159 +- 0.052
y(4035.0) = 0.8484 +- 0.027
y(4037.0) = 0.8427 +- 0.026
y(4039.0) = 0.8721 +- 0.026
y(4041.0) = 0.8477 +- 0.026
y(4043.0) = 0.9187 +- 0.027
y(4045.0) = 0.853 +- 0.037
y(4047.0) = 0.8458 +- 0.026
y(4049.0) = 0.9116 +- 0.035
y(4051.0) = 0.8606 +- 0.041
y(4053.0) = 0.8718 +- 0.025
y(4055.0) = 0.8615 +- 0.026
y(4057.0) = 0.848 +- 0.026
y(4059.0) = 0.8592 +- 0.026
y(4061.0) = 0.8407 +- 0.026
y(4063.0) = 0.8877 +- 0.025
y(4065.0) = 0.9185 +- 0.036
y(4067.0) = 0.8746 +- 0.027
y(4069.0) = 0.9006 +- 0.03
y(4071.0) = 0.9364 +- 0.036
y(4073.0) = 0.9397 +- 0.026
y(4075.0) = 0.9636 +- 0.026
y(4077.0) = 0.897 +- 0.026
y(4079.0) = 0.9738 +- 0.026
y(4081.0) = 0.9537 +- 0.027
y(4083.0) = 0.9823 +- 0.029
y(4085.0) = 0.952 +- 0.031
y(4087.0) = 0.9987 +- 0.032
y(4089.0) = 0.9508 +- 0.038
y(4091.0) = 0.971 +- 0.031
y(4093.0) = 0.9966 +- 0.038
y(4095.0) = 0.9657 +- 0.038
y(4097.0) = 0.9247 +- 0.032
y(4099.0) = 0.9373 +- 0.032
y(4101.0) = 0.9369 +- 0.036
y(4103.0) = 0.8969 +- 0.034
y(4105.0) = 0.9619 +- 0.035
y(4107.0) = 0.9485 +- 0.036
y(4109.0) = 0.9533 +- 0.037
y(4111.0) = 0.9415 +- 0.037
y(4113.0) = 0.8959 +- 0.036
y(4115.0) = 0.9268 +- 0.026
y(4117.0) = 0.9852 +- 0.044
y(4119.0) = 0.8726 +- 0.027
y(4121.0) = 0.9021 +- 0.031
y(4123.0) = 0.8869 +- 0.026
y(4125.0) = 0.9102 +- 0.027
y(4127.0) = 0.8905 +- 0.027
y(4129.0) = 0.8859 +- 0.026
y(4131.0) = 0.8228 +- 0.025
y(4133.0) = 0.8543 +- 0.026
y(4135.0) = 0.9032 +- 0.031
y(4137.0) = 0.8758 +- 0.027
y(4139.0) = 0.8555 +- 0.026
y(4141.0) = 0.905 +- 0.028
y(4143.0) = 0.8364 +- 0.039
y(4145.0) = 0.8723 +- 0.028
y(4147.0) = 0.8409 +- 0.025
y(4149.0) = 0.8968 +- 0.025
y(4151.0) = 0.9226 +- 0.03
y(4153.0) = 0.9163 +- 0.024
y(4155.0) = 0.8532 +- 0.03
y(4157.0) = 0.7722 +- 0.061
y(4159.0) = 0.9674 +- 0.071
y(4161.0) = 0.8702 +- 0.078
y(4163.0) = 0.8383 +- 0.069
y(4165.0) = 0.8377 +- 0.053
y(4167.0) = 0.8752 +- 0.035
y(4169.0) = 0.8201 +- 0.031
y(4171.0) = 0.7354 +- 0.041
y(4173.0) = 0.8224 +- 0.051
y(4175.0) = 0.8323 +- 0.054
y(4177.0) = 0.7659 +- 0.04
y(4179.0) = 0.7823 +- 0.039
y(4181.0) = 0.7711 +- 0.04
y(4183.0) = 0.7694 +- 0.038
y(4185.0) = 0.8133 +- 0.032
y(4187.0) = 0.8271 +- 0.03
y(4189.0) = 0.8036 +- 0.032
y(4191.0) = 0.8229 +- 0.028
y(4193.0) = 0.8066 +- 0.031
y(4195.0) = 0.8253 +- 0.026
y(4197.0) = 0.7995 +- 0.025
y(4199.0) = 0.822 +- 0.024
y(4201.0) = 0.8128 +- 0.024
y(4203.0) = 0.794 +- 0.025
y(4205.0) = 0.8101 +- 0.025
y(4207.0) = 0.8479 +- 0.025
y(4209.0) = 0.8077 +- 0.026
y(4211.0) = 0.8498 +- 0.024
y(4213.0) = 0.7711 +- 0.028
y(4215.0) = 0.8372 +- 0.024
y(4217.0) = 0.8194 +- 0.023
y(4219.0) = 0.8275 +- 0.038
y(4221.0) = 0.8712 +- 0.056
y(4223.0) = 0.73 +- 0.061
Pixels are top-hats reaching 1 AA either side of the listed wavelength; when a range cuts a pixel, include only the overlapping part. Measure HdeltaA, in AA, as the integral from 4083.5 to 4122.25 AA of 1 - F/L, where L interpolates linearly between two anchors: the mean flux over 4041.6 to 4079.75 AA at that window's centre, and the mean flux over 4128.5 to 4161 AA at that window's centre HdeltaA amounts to -2.7 AA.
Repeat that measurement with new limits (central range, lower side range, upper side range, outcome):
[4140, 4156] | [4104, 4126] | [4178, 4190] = -0.3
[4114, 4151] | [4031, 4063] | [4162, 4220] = -2.3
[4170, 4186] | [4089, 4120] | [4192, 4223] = 1.2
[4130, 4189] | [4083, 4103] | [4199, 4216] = 2.2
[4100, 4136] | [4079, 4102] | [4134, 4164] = 0.4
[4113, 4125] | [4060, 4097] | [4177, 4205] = -0.3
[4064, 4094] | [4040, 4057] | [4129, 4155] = -2.6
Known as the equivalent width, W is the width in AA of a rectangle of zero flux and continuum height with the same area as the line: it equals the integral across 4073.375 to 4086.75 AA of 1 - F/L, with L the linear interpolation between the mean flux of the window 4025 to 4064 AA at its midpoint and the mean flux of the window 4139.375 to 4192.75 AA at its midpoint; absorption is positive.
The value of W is -1.6 AA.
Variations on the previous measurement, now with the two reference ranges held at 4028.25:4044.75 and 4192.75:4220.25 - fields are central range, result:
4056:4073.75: -0.76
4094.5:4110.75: -1.87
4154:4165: -0.39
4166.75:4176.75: 0.21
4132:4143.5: -0.54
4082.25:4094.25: -1.82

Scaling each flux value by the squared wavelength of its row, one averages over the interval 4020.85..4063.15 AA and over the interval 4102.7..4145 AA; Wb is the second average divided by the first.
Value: 1.1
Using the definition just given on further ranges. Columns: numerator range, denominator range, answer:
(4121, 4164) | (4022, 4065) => 1.07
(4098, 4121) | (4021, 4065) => 1.12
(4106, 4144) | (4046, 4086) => 1.02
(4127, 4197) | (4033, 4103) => 0.97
